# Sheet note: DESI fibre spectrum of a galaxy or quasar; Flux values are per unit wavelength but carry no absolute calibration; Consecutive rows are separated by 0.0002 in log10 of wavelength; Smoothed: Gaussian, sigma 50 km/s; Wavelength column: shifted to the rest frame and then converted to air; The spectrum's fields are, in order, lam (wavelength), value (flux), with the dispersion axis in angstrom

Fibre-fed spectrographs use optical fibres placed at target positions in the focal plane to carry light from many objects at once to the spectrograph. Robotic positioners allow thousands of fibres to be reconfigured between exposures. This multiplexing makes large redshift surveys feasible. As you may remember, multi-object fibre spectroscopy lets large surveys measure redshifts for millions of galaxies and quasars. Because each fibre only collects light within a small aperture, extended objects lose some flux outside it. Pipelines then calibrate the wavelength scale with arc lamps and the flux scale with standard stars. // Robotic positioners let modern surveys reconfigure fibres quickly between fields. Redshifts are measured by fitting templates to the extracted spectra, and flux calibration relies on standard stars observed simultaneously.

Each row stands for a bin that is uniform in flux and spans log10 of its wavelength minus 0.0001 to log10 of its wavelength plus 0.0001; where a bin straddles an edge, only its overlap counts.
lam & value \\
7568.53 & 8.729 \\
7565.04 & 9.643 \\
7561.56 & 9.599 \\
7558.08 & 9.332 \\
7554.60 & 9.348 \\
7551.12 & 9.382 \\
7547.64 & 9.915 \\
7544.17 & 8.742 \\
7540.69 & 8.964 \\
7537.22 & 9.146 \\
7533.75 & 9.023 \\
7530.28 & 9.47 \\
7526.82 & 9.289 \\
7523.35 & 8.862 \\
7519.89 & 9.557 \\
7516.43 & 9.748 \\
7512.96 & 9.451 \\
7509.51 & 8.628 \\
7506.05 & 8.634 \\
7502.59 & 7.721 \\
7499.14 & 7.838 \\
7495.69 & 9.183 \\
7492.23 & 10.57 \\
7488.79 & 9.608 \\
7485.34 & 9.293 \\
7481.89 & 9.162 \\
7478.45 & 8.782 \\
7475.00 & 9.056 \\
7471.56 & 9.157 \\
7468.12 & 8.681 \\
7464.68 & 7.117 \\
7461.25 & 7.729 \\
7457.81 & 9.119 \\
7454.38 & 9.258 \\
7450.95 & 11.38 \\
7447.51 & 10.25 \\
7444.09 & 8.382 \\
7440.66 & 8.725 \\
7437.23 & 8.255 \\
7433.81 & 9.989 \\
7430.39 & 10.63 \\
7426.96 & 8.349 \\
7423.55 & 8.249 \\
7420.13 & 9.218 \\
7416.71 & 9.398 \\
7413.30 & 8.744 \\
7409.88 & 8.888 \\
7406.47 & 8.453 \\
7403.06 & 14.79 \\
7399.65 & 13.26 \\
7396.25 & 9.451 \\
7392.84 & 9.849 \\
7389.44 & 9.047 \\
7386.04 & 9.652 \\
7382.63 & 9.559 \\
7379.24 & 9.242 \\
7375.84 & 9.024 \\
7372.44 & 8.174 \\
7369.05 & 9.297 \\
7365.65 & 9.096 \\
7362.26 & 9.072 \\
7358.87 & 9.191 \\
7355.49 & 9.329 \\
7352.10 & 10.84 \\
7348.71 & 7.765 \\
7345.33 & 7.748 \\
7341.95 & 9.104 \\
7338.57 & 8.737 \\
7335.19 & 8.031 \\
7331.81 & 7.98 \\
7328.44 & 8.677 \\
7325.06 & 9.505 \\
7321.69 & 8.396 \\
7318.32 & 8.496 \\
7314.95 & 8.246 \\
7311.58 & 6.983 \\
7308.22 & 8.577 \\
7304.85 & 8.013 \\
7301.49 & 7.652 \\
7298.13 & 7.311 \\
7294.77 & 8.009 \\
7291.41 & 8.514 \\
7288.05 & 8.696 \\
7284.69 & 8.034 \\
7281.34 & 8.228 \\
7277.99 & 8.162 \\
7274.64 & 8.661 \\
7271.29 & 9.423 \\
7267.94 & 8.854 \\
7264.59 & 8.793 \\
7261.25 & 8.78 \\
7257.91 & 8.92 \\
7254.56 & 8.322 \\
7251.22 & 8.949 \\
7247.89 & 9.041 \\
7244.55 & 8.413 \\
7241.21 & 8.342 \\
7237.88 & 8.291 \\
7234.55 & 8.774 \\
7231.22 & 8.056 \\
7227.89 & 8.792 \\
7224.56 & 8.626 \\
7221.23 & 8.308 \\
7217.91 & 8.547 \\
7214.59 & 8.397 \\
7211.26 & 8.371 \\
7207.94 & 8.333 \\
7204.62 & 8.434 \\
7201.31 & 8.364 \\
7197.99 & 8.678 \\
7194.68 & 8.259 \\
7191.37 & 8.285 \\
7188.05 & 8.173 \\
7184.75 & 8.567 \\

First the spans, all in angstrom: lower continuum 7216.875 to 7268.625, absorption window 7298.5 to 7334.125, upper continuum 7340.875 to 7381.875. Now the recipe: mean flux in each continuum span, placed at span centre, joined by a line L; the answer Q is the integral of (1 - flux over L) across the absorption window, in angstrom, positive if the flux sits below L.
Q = 2.6 angstrom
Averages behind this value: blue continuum 8.61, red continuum 9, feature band 8.22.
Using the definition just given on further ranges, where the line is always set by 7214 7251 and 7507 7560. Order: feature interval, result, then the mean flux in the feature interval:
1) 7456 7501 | 1.2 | 8.87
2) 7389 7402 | -2.7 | 10.8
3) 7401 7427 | -2.0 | 9.64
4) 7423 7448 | -0.2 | 9.09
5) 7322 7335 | 0.2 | 8.61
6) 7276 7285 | 0.5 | 8.18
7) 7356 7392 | -1.2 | 9.16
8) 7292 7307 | 1.5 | 7.83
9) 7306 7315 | 0.9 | 7.88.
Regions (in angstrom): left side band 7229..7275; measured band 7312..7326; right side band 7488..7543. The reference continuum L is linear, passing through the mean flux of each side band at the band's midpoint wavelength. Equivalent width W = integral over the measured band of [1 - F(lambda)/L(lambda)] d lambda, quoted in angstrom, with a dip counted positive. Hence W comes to 0.5 angstrom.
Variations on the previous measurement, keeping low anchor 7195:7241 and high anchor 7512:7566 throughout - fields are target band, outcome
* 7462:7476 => 1.1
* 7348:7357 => -0.7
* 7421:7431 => 0.1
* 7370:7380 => 0.1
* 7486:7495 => -0.7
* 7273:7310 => 2.1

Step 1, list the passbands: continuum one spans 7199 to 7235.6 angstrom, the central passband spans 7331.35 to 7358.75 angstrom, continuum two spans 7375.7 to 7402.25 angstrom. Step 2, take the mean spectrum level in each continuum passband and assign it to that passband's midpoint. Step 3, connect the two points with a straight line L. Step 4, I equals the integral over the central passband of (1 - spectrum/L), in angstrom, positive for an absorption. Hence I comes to 2.6 angstrom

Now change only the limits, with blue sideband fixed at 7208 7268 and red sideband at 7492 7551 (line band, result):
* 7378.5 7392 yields -0.9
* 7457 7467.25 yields 1.2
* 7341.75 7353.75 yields -0.1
